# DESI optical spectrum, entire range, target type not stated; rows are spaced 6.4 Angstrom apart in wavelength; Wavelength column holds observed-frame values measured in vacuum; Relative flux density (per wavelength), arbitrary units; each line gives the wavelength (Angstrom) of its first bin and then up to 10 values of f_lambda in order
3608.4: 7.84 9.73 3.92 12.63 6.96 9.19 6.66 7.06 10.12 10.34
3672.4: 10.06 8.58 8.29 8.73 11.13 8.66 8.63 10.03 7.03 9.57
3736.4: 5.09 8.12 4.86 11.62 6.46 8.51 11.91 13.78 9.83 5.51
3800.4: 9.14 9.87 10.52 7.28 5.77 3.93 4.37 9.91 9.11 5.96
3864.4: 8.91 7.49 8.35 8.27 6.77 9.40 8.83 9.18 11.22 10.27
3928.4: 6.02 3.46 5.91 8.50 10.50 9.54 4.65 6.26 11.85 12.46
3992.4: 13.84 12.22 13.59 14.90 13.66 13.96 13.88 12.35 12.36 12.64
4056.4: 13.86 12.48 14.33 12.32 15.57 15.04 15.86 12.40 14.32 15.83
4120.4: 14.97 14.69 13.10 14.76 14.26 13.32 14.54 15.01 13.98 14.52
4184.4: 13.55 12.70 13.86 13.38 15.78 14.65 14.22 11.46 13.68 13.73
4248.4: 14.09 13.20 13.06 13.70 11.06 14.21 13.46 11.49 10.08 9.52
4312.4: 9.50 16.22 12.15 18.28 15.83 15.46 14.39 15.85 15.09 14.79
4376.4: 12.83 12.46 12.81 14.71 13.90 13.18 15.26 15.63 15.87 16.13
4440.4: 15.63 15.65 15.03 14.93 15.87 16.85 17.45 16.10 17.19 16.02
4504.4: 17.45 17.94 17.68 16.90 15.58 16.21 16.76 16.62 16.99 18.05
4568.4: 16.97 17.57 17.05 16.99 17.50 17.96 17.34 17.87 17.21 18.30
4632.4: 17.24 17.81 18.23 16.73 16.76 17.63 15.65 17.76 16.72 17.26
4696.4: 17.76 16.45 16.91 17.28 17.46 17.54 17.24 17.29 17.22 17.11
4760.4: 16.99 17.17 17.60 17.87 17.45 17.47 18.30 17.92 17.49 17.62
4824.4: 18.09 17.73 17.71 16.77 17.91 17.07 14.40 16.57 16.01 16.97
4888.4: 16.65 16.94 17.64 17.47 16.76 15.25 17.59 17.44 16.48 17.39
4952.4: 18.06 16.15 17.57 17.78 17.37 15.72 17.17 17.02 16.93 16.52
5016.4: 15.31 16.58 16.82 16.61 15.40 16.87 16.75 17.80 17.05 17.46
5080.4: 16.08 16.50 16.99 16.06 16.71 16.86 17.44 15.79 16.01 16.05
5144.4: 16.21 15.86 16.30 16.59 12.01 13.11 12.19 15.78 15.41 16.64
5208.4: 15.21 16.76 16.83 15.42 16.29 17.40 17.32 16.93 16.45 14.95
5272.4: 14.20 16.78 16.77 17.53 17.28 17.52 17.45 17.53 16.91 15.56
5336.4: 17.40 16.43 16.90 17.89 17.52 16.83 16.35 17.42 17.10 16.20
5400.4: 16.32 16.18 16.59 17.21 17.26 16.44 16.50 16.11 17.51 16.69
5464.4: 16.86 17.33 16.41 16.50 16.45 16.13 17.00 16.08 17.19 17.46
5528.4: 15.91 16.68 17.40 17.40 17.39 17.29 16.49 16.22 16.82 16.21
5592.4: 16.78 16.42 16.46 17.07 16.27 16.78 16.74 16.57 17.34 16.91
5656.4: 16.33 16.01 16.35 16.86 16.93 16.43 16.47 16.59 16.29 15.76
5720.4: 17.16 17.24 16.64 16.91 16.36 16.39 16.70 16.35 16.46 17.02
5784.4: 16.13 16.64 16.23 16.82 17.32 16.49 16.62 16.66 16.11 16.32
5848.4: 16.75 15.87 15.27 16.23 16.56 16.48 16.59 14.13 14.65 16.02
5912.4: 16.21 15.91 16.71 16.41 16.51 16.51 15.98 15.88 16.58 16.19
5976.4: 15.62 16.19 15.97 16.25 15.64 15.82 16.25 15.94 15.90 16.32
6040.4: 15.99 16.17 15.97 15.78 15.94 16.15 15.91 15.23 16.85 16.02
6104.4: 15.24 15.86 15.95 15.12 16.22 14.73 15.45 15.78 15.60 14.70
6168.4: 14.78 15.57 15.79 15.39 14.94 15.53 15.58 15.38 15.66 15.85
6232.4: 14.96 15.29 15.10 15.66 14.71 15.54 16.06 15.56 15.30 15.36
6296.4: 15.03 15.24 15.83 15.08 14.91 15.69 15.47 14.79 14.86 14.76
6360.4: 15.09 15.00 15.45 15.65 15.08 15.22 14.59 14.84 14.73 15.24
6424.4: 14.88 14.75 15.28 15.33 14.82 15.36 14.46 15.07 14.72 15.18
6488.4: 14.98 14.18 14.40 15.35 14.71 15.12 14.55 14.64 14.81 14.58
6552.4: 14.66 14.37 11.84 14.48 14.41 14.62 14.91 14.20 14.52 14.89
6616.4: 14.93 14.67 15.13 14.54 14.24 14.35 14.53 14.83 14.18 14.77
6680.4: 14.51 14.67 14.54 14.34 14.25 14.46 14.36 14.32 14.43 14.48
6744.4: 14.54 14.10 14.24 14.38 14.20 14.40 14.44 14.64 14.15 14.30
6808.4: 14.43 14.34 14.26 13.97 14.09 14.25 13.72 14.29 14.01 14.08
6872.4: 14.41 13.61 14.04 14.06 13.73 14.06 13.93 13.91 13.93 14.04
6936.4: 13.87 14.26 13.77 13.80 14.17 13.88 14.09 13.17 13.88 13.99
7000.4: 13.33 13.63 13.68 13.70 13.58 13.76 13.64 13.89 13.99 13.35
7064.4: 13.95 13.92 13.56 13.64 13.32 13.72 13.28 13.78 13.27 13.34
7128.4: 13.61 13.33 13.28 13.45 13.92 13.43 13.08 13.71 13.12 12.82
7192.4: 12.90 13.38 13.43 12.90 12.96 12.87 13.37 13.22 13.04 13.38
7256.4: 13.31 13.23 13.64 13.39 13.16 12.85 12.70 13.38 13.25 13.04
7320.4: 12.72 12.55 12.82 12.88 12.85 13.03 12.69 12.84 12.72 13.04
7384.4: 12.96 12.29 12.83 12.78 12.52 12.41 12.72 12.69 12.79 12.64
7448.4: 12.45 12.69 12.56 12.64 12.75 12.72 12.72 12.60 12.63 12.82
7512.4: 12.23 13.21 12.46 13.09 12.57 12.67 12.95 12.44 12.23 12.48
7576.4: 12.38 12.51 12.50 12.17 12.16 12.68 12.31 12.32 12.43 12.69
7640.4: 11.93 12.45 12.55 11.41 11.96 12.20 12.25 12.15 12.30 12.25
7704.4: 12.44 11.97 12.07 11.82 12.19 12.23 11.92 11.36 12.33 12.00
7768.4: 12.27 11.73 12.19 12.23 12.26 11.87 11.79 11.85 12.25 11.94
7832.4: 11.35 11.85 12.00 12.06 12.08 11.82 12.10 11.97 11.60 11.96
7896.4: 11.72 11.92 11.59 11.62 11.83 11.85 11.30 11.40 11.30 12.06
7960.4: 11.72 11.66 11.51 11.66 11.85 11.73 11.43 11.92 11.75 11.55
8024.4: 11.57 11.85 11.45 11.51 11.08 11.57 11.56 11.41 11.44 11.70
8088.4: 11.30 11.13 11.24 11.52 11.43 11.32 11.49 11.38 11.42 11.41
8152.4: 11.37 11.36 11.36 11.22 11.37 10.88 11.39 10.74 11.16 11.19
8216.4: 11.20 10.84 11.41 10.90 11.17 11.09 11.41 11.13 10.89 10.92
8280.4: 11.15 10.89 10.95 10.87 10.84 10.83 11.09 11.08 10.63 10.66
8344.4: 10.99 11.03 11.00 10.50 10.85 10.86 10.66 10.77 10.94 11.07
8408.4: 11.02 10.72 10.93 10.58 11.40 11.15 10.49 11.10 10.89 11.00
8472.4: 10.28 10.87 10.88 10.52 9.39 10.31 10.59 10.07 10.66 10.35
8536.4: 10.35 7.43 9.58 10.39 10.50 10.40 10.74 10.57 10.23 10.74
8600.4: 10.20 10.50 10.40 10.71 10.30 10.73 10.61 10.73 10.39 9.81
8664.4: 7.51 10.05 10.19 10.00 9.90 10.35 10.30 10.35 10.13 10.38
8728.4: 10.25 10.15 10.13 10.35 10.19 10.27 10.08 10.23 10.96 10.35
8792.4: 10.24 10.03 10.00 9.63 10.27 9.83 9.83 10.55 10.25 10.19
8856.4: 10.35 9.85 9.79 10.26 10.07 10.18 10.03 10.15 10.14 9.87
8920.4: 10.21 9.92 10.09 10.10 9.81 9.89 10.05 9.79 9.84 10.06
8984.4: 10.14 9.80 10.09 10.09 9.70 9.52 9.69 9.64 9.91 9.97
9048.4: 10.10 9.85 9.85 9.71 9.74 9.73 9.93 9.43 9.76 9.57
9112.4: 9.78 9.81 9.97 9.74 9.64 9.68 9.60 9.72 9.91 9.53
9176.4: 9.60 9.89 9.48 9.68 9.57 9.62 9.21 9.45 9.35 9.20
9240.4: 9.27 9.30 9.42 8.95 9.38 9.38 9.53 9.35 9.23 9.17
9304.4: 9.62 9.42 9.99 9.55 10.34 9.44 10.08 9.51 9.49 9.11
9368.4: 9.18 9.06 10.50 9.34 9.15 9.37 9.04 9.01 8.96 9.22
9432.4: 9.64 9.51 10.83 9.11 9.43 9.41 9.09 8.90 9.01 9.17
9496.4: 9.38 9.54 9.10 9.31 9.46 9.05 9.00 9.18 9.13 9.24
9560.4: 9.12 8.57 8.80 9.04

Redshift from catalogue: 0.00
